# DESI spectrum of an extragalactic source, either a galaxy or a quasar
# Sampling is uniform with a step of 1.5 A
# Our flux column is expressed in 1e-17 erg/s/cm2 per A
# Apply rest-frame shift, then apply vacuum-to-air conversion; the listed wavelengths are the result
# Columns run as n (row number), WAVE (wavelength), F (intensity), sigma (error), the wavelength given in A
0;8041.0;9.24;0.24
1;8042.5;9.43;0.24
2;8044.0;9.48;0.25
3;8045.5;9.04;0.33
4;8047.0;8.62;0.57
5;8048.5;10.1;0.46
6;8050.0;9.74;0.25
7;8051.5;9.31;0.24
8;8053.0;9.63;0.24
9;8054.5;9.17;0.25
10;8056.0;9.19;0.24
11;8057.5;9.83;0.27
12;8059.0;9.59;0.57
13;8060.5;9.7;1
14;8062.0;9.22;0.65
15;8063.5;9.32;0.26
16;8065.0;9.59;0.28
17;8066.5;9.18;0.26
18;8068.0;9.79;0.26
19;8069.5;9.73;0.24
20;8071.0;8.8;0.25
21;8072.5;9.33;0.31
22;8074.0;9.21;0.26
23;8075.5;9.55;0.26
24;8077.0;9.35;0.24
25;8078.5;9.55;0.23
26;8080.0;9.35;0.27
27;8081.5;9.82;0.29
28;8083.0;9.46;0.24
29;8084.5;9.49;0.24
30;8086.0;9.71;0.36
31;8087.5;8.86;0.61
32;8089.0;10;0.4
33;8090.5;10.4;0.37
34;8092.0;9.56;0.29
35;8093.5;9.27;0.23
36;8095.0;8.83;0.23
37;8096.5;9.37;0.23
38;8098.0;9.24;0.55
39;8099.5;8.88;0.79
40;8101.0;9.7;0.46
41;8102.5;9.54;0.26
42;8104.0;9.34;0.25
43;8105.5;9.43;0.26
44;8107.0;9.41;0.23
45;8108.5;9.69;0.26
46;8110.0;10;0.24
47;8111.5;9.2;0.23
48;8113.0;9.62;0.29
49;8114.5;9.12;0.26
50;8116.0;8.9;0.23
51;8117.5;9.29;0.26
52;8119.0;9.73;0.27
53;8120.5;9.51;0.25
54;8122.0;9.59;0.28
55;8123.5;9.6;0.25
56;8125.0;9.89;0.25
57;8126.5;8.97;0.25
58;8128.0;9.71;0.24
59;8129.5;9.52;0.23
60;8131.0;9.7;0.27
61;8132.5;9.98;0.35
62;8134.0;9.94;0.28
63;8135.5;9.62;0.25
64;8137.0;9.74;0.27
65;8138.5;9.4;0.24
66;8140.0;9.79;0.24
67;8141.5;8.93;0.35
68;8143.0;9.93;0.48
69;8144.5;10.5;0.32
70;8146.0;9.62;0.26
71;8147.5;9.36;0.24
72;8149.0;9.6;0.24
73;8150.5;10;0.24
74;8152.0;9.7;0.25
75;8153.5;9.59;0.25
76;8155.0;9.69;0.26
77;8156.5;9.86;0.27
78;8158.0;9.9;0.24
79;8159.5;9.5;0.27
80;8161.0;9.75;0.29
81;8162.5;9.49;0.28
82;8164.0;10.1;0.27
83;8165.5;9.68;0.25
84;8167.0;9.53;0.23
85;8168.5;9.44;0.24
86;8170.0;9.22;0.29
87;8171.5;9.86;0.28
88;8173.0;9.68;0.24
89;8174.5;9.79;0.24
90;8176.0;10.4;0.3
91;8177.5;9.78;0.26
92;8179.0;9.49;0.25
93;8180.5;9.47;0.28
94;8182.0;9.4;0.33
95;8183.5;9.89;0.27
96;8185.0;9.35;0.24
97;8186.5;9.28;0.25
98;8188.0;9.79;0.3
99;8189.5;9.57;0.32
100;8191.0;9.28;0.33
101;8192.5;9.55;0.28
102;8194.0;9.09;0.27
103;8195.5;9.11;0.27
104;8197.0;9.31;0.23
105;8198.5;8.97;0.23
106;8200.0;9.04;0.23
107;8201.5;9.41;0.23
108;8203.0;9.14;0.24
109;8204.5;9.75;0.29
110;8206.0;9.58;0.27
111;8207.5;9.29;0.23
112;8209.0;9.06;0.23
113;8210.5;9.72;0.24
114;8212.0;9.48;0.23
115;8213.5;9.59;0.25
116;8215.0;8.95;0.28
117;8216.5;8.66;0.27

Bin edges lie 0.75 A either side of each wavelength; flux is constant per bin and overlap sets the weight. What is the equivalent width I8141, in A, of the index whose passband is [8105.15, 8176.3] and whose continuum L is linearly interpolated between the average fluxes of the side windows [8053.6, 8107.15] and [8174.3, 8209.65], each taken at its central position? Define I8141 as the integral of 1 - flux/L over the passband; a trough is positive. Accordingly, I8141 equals -1.4 A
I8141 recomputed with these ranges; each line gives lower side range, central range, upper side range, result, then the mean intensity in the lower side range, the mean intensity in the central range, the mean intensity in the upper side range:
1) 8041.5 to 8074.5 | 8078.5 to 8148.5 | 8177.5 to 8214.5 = -0.93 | 9.41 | 9.53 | 9.41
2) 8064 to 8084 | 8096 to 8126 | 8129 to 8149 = 0.42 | 9.44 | 9.45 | 9.69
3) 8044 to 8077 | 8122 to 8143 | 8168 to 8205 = -0.35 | 9.41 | 9.61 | 9.48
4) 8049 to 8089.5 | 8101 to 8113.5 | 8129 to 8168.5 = 0.05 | 9.46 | 9.54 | 9.7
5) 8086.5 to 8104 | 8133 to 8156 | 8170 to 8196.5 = -0.48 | 9.42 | 9.7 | 9.56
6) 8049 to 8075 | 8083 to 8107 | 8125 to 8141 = 0.23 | 9.44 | 9.44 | 9.64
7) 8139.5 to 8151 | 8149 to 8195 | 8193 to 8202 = -1.01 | 9.71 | 9.63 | 9.16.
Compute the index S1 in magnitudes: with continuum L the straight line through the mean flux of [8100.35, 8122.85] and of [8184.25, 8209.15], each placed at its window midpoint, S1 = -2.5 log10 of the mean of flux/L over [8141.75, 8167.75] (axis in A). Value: -0.04 mag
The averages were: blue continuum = 9.47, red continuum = 9.33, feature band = 9.74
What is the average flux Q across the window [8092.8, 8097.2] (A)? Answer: 9.15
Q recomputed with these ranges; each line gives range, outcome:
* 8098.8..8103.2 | 9.38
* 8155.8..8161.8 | 9.75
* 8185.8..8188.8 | 9.54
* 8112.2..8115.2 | 9.37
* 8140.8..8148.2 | 9.68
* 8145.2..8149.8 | 9.54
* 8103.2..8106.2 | 9.39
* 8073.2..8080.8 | 9.4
